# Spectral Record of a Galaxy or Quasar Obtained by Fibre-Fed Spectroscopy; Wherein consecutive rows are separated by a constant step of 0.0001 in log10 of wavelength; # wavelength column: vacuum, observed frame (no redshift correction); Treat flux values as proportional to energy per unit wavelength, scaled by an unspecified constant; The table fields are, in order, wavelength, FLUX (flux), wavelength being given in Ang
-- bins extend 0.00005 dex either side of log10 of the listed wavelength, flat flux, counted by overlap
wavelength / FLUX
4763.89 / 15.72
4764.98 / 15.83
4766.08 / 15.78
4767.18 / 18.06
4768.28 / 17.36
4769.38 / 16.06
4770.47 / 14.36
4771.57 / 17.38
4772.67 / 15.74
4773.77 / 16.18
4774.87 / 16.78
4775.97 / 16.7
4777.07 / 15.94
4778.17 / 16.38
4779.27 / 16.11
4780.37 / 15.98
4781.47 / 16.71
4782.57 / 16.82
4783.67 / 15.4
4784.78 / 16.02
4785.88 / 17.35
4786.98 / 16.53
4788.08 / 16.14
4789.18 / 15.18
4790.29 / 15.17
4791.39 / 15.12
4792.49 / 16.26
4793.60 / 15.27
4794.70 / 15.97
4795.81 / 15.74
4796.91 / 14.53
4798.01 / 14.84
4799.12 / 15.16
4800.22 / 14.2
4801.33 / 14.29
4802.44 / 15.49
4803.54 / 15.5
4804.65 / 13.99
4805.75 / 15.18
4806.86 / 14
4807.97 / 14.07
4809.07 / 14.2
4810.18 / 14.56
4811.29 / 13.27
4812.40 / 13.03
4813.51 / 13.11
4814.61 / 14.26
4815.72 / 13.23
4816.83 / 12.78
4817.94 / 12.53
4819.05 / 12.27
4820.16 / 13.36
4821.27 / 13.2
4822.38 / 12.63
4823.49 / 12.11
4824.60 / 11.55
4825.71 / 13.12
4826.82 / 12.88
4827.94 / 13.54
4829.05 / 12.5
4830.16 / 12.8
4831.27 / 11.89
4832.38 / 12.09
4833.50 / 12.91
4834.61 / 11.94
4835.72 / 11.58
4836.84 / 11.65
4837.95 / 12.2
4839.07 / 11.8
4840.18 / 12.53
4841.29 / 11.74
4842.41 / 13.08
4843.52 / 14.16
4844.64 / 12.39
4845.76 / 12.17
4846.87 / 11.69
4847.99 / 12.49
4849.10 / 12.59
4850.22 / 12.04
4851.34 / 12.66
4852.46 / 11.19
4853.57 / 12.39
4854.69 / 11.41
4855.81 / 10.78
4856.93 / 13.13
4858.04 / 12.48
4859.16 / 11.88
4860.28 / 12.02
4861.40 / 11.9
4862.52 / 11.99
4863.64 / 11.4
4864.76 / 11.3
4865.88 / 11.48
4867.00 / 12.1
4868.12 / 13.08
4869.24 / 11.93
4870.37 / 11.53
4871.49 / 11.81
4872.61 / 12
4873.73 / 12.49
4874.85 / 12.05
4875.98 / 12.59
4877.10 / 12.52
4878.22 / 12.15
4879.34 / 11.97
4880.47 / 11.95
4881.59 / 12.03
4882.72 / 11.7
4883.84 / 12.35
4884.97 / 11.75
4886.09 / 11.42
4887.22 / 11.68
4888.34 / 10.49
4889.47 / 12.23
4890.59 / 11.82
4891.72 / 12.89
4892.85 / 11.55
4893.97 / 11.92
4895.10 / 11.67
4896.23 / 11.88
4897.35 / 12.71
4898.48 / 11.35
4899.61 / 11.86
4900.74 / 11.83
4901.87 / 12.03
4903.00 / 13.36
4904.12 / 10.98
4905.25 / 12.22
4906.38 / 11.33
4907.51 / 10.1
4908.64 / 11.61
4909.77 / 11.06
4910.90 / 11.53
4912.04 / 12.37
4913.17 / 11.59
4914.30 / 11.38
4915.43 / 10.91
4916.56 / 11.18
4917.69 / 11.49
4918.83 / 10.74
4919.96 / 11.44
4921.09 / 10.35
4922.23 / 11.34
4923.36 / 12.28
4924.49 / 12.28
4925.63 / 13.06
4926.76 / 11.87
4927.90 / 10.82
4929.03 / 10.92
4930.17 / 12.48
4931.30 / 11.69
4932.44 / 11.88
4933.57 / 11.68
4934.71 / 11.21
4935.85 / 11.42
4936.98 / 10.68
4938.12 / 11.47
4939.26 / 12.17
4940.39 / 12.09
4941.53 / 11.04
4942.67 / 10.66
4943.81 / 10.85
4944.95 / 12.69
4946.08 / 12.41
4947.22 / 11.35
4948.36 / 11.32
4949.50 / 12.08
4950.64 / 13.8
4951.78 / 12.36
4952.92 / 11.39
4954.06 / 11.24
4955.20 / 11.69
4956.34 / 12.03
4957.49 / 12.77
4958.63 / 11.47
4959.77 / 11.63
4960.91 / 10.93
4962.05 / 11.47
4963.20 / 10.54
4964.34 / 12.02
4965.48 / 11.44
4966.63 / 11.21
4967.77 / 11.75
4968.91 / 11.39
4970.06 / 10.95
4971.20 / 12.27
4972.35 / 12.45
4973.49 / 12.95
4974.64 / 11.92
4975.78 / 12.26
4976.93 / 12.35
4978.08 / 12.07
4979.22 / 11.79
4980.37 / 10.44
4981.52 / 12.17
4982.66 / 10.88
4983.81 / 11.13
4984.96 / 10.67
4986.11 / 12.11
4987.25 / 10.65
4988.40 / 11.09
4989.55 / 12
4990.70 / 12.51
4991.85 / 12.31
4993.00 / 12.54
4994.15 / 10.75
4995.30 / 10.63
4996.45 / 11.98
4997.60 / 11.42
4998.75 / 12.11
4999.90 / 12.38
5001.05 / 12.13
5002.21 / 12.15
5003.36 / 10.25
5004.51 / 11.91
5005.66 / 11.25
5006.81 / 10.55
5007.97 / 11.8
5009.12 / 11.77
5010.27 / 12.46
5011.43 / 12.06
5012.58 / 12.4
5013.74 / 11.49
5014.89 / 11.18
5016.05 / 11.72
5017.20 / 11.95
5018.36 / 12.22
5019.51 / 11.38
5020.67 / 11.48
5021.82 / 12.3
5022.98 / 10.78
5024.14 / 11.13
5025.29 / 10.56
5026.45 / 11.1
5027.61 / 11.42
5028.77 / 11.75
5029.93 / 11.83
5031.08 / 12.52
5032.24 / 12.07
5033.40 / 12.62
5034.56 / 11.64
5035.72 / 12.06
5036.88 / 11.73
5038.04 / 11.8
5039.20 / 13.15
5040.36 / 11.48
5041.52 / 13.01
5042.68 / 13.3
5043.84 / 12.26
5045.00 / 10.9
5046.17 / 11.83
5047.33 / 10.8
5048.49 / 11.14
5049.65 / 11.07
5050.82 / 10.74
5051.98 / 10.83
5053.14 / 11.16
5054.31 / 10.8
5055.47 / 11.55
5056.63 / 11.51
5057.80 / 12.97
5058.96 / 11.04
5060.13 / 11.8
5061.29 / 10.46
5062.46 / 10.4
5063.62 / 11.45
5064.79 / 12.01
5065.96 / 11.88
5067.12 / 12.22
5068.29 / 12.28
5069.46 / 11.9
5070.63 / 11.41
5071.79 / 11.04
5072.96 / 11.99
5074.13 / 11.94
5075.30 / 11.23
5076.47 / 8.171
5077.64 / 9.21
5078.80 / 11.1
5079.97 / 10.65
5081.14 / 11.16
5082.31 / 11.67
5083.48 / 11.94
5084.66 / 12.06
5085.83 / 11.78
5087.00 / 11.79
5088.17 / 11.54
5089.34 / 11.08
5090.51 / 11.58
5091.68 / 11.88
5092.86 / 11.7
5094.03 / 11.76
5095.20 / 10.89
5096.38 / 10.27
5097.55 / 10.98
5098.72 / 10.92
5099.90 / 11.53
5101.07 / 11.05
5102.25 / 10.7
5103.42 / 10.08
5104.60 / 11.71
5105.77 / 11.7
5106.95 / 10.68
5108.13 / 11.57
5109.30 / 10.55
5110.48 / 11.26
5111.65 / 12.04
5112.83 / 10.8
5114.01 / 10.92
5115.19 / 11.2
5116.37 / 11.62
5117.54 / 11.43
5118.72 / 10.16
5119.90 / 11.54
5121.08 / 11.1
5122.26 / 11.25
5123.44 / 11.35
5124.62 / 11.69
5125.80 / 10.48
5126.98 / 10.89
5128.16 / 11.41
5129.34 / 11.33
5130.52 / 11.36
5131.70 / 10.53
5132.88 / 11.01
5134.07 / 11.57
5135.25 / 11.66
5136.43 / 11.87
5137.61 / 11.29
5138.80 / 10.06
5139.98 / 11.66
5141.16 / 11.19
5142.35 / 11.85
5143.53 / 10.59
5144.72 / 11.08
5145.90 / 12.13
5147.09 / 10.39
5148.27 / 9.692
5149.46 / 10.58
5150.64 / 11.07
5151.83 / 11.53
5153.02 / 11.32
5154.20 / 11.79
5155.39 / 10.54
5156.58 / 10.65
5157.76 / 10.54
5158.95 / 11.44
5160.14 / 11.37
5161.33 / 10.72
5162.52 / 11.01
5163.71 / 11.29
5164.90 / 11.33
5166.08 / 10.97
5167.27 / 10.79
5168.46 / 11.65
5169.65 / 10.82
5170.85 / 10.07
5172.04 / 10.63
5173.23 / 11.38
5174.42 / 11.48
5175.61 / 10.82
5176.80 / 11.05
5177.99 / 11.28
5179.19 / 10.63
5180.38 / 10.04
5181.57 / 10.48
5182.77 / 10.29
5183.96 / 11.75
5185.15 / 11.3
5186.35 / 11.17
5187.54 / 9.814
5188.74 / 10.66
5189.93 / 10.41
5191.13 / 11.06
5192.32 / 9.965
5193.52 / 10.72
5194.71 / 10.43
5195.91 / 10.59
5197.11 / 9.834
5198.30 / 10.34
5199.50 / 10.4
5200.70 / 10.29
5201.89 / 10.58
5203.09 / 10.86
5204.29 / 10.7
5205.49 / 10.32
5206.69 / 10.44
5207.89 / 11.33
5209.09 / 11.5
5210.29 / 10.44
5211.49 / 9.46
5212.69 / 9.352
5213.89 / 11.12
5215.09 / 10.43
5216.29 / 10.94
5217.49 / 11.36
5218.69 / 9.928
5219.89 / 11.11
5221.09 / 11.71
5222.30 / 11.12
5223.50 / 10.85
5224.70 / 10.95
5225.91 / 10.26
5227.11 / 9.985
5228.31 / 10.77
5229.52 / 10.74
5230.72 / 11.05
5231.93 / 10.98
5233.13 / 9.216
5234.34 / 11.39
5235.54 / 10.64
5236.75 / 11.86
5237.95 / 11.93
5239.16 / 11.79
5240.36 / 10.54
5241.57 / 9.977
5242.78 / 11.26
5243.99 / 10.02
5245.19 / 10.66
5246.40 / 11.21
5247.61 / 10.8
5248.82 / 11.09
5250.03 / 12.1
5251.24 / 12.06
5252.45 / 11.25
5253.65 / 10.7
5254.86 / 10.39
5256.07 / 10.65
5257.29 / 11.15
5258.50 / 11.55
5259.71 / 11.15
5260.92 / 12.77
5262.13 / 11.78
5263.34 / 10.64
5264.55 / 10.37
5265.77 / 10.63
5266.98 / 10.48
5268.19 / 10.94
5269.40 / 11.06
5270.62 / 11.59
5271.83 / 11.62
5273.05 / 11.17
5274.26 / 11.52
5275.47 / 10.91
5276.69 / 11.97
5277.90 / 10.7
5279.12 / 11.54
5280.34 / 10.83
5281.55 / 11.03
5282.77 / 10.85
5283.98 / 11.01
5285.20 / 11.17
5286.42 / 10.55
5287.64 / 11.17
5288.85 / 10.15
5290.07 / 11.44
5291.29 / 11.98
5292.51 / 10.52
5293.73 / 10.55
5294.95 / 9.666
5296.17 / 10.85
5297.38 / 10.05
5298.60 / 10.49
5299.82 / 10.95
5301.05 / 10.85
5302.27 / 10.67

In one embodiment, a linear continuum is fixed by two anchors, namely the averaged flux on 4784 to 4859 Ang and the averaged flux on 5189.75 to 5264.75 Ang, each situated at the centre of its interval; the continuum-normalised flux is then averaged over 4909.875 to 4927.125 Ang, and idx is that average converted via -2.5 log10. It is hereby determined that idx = 0.11 mag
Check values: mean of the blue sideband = 13.5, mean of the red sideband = 10.8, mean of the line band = 11.6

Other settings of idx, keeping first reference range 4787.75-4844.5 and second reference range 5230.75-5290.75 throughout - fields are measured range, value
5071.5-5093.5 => 0.078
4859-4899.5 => 0.113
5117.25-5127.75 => 0.072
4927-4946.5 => 0.122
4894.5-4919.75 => 0.131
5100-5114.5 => 0.079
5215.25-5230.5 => 0.047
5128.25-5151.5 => 0.061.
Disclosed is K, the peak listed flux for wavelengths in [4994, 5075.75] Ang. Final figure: 13.3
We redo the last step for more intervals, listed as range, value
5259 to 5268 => 12.77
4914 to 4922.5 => 11.49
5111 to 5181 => 12.13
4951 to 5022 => 12.95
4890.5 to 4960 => 13.8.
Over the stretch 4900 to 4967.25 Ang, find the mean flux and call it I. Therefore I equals 11.6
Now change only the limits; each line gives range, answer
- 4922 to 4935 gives 11.8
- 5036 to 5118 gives 11.4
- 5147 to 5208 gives 10.8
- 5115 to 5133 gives 11.2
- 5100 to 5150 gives 11.1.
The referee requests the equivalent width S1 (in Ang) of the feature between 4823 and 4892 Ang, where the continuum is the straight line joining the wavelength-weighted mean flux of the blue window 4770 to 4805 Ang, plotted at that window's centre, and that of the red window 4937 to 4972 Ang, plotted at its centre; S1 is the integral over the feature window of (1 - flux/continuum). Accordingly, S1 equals 9.34 Ang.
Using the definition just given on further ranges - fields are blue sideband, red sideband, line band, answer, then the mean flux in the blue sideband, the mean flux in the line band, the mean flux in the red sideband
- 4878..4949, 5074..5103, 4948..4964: -0.3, 11.7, 11.8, 11.1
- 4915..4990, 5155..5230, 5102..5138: -0.6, 11.6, 11.2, 10.7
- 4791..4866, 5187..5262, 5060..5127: 1.8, 13.1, 11.2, 10.8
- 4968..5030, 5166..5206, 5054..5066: -0.1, 11.6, 11.4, 10.7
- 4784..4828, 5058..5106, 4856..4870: 1.7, 14.3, 12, 11.3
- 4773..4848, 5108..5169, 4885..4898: 1.5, 14.1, 11.8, 11.1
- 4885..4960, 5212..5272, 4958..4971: 0.2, 11.7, 11.4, 11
